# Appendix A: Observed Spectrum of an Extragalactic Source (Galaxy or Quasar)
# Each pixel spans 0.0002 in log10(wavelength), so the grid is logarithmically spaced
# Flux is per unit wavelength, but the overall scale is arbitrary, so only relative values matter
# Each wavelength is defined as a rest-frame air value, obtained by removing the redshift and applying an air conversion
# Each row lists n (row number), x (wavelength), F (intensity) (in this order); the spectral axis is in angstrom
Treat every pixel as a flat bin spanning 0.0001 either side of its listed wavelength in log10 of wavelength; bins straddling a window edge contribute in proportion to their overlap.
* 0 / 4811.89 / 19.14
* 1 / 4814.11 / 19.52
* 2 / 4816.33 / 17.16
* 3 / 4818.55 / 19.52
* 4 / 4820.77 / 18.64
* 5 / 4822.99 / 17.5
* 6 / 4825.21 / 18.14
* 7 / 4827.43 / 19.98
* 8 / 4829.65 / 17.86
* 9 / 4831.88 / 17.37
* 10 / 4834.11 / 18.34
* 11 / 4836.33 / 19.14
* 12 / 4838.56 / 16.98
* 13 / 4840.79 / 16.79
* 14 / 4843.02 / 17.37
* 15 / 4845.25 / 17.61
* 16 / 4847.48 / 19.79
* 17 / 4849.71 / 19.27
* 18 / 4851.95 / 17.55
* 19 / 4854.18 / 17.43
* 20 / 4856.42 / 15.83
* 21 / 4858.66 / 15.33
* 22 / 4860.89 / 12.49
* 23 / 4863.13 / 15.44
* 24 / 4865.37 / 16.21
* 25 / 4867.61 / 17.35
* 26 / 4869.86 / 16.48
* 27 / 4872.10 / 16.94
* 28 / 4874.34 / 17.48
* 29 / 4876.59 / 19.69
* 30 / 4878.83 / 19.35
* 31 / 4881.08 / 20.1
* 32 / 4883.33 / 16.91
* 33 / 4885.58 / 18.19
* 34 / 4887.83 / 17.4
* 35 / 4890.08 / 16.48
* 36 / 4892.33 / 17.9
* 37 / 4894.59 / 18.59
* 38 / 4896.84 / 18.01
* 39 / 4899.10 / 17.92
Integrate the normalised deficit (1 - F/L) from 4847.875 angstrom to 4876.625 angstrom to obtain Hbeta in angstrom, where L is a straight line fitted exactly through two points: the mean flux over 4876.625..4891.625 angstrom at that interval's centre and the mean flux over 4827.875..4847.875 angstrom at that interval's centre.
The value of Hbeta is 2.2 angstrom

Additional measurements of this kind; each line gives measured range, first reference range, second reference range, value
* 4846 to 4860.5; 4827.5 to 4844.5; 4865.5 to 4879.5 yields 0.4 angstrom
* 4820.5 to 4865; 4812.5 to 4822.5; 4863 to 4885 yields 2.0 angstrom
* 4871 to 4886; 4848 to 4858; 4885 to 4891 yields -0.9 angstrom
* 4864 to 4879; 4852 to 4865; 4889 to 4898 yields -1.0 angstrom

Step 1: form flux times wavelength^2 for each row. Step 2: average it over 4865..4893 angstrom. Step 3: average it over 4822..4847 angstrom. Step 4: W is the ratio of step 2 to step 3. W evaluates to 1.0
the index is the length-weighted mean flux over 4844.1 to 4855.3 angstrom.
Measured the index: 18.3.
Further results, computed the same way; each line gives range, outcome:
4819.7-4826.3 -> 18.1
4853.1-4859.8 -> 16.2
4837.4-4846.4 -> 17.2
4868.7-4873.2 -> 16.7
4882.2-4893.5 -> 17.4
